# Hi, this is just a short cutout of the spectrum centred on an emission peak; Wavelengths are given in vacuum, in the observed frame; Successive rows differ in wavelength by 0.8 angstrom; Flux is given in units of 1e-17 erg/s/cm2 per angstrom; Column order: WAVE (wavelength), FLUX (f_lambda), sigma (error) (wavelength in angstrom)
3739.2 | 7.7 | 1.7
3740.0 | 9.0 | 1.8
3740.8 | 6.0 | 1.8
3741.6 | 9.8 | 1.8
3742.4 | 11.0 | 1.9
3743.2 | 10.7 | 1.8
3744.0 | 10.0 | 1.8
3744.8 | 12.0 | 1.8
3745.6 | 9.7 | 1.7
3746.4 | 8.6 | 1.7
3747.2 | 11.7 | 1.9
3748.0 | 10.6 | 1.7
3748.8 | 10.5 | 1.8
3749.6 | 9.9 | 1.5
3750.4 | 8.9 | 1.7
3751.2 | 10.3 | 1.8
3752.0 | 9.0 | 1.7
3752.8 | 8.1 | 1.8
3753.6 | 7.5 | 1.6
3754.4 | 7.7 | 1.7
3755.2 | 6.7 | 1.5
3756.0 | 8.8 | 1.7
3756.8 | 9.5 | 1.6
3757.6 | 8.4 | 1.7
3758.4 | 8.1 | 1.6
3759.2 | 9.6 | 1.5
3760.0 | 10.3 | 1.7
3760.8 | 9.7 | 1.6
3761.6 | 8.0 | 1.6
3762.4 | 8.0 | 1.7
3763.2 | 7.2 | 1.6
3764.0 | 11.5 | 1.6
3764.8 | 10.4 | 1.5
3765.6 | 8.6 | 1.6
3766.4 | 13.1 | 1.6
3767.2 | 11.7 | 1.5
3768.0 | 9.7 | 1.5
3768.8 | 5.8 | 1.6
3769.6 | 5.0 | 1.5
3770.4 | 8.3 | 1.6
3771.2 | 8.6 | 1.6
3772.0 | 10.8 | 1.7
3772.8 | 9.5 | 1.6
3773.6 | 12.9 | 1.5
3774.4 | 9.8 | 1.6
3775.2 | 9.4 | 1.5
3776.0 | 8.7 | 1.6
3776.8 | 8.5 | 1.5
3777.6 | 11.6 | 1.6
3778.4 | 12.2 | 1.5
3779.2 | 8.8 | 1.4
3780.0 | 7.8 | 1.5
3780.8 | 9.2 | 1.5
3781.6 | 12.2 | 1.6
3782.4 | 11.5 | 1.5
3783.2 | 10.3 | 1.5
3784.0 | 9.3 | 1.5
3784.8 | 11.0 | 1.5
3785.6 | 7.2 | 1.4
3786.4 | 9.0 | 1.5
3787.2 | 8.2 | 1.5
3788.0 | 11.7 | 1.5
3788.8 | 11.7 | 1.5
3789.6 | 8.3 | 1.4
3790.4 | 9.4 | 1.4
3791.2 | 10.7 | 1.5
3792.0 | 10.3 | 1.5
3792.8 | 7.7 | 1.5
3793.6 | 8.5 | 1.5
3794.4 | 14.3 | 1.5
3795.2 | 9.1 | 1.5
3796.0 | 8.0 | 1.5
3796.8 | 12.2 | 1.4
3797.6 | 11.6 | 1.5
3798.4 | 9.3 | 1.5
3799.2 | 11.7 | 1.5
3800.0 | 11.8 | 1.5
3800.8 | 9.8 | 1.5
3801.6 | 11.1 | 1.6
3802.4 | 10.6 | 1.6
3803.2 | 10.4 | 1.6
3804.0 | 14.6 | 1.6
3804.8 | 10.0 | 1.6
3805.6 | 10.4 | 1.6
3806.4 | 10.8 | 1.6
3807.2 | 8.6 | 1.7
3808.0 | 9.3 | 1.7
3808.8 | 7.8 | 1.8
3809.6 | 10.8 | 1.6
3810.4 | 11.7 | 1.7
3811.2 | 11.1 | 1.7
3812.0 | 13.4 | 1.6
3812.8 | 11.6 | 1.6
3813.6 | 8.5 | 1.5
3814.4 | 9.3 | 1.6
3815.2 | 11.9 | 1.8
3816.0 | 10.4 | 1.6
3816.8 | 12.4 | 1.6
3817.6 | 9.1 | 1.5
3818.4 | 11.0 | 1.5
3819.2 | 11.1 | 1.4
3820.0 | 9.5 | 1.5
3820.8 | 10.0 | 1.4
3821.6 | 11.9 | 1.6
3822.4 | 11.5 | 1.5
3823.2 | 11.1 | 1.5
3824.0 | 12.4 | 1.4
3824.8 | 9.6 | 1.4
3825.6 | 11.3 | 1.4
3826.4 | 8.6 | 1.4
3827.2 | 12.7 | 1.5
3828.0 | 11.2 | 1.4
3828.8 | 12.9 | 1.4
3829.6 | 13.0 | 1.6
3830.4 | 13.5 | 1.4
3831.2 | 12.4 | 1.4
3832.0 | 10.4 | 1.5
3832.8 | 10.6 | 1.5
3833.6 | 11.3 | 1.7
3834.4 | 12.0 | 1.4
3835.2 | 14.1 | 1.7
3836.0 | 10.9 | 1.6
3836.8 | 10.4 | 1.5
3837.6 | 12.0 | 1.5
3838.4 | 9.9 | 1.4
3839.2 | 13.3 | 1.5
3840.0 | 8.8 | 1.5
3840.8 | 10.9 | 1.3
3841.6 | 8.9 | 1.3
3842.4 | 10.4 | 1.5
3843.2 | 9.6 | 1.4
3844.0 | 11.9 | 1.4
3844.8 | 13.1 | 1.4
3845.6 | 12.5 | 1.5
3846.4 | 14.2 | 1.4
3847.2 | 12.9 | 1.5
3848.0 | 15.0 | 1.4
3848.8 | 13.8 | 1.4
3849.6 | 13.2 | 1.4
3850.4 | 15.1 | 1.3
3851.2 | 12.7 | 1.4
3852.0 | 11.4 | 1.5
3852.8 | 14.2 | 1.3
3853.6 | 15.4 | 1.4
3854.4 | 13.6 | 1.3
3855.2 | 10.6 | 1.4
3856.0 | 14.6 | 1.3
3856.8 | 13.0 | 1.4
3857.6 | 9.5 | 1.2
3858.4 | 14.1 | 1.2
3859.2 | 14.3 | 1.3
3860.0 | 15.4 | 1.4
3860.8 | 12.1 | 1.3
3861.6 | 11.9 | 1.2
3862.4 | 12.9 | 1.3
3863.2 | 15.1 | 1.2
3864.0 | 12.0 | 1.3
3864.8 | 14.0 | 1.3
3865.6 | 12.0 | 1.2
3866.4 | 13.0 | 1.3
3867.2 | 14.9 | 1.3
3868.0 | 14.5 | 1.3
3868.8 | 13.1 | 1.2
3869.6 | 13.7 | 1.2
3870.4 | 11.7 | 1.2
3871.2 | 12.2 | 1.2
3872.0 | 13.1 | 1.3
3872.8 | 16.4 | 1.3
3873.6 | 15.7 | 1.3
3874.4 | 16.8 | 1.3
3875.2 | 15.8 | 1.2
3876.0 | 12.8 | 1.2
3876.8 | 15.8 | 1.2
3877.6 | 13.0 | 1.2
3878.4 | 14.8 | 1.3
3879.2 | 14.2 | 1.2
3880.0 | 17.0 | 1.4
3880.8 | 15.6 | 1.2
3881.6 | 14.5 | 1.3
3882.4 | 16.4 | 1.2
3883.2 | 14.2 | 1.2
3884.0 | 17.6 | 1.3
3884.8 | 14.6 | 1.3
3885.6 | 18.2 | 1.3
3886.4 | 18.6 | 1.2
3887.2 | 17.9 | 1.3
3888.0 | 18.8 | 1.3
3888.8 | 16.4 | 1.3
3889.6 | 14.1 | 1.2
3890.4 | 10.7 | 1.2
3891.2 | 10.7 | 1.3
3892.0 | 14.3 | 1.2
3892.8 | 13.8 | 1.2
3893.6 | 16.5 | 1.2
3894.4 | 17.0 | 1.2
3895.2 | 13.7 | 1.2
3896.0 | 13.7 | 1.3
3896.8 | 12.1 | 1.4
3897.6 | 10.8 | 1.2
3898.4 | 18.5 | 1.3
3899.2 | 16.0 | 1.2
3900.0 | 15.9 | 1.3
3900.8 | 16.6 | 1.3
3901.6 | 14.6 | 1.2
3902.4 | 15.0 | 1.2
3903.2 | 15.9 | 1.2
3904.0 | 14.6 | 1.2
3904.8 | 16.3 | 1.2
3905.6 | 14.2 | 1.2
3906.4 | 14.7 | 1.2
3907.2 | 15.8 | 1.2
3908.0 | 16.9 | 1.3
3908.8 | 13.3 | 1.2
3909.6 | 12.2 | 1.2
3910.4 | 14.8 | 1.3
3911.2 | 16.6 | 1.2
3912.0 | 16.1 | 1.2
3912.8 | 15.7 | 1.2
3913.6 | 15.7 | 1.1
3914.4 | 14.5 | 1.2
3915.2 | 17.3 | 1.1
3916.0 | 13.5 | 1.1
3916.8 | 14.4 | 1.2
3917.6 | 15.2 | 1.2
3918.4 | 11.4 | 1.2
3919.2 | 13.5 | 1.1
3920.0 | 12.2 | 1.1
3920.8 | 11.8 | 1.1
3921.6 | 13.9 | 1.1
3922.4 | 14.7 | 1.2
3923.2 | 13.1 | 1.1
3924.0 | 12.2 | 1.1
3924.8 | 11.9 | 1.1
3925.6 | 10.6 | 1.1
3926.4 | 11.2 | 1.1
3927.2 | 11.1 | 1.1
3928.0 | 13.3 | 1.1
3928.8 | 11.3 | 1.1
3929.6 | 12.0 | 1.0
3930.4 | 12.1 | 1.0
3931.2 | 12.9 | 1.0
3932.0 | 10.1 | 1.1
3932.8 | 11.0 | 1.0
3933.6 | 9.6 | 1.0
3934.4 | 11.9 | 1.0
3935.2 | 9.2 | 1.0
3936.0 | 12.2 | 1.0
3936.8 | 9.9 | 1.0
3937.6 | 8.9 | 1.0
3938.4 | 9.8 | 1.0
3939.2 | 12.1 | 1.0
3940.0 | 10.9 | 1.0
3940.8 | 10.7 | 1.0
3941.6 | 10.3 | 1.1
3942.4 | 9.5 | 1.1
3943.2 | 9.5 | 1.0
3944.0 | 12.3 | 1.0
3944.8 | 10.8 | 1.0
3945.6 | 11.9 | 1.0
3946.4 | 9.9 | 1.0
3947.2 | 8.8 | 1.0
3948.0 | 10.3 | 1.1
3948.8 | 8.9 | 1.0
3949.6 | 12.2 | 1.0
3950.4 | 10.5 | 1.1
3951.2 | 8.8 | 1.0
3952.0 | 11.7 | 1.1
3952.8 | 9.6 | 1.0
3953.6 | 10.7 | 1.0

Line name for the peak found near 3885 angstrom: C IV 1549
